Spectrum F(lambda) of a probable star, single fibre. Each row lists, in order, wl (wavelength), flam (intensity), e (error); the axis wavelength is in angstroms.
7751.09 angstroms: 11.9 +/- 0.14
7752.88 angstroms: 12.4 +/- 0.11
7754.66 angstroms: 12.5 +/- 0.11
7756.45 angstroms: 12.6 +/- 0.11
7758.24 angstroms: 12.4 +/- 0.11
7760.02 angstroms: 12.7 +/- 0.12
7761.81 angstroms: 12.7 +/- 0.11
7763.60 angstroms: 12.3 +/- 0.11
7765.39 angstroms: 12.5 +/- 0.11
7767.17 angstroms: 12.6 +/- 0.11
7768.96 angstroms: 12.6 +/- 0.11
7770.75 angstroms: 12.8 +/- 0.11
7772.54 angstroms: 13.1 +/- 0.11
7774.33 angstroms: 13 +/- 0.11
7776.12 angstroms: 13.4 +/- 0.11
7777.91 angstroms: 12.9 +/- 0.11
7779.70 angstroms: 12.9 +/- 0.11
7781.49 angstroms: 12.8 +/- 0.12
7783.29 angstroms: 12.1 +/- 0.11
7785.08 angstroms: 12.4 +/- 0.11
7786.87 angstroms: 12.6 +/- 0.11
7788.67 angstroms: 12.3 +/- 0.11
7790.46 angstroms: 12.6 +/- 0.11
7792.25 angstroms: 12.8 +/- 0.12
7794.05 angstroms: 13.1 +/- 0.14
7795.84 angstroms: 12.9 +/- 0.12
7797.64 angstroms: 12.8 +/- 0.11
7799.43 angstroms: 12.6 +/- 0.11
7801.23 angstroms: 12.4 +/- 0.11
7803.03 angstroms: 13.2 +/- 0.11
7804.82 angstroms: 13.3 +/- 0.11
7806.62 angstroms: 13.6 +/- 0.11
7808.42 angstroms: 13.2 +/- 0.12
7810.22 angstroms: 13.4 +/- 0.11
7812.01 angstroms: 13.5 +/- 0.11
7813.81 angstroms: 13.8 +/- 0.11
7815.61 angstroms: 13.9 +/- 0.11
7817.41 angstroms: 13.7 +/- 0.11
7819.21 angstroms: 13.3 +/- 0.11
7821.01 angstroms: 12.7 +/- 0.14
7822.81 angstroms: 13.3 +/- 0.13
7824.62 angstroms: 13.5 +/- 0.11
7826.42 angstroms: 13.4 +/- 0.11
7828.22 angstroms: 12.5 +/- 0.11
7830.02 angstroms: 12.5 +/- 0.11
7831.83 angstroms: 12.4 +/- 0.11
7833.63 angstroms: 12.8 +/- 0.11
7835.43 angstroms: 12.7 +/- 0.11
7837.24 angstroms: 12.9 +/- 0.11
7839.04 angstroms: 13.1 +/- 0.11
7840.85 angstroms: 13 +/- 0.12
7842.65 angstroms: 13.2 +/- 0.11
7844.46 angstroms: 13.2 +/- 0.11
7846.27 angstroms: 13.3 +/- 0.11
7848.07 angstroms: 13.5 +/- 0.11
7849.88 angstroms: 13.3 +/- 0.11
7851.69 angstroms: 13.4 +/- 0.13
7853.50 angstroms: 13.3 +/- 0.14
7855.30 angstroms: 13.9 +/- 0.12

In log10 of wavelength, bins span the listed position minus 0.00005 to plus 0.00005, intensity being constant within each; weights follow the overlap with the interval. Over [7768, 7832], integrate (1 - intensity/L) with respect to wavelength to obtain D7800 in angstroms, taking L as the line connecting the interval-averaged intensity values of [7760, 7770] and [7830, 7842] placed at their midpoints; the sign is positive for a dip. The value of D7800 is -1.6 angstroms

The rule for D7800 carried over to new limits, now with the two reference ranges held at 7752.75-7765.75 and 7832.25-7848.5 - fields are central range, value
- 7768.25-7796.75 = -0.2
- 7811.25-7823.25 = -0.5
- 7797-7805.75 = 0.0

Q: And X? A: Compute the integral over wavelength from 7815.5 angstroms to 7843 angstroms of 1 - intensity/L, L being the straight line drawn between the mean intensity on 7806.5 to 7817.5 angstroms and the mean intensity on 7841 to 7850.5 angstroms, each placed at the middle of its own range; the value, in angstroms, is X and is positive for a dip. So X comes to 0.8 angstroms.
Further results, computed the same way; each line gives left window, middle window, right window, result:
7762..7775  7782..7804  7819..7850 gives 0.28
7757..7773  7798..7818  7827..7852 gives -0.75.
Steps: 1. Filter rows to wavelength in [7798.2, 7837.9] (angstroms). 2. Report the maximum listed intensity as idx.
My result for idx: 13.9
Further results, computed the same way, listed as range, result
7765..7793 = 13.4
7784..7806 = 13.3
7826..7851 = 13.5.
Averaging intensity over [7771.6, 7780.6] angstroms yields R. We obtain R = 13.1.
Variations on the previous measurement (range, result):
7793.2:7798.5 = 12.9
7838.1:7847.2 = 13.2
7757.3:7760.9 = 12.6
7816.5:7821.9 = 13.2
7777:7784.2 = 12.7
